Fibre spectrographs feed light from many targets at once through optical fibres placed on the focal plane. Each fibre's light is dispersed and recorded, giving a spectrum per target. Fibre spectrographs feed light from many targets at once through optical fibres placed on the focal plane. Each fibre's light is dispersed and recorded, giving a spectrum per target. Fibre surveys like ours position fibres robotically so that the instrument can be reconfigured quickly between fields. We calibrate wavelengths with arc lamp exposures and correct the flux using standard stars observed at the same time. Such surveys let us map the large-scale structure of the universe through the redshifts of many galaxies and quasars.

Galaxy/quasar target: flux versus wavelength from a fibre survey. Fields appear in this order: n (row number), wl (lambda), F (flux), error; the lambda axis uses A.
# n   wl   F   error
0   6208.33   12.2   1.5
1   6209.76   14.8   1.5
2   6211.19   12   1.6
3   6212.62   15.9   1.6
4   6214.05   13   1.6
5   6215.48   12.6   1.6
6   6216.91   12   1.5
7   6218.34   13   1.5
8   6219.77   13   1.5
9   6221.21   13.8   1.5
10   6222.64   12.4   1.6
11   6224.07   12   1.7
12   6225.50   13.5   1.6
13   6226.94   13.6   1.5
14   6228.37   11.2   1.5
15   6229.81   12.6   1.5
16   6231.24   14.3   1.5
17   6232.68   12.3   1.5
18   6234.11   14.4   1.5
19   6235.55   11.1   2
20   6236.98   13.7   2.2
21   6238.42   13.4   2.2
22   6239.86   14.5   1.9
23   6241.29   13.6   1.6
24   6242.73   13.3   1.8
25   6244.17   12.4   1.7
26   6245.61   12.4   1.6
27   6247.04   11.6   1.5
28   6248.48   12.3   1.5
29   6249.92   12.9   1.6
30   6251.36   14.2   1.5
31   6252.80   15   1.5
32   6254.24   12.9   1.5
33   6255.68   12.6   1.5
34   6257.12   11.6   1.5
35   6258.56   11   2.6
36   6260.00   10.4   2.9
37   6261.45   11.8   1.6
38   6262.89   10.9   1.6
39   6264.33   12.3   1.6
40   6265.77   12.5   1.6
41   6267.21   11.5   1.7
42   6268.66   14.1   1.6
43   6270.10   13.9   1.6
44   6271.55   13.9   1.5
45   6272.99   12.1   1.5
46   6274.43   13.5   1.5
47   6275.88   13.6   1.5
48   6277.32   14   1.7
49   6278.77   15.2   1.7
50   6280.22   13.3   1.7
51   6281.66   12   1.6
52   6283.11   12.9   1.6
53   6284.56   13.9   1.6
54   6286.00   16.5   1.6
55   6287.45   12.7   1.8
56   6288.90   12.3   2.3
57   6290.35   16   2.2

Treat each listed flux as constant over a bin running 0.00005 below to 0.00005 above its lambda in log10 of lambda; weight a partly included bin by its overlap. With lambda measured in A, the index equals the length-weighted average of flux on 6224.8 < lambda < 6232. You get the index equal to 13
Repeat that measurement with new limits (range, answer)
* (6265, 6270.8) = 13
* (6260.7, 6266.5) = 11.9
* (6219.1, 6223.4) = 13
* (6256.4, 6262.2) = 11.2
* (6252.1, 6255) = 13.9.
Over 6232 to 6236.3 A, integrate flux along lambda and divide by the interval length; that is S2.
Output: 12.6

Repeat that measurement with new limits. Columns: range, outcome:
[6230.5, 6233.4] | 13.3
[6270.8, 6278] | 13.4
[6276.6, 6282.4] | 13.6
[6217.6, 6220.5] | 13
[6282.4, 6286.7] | 14.4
